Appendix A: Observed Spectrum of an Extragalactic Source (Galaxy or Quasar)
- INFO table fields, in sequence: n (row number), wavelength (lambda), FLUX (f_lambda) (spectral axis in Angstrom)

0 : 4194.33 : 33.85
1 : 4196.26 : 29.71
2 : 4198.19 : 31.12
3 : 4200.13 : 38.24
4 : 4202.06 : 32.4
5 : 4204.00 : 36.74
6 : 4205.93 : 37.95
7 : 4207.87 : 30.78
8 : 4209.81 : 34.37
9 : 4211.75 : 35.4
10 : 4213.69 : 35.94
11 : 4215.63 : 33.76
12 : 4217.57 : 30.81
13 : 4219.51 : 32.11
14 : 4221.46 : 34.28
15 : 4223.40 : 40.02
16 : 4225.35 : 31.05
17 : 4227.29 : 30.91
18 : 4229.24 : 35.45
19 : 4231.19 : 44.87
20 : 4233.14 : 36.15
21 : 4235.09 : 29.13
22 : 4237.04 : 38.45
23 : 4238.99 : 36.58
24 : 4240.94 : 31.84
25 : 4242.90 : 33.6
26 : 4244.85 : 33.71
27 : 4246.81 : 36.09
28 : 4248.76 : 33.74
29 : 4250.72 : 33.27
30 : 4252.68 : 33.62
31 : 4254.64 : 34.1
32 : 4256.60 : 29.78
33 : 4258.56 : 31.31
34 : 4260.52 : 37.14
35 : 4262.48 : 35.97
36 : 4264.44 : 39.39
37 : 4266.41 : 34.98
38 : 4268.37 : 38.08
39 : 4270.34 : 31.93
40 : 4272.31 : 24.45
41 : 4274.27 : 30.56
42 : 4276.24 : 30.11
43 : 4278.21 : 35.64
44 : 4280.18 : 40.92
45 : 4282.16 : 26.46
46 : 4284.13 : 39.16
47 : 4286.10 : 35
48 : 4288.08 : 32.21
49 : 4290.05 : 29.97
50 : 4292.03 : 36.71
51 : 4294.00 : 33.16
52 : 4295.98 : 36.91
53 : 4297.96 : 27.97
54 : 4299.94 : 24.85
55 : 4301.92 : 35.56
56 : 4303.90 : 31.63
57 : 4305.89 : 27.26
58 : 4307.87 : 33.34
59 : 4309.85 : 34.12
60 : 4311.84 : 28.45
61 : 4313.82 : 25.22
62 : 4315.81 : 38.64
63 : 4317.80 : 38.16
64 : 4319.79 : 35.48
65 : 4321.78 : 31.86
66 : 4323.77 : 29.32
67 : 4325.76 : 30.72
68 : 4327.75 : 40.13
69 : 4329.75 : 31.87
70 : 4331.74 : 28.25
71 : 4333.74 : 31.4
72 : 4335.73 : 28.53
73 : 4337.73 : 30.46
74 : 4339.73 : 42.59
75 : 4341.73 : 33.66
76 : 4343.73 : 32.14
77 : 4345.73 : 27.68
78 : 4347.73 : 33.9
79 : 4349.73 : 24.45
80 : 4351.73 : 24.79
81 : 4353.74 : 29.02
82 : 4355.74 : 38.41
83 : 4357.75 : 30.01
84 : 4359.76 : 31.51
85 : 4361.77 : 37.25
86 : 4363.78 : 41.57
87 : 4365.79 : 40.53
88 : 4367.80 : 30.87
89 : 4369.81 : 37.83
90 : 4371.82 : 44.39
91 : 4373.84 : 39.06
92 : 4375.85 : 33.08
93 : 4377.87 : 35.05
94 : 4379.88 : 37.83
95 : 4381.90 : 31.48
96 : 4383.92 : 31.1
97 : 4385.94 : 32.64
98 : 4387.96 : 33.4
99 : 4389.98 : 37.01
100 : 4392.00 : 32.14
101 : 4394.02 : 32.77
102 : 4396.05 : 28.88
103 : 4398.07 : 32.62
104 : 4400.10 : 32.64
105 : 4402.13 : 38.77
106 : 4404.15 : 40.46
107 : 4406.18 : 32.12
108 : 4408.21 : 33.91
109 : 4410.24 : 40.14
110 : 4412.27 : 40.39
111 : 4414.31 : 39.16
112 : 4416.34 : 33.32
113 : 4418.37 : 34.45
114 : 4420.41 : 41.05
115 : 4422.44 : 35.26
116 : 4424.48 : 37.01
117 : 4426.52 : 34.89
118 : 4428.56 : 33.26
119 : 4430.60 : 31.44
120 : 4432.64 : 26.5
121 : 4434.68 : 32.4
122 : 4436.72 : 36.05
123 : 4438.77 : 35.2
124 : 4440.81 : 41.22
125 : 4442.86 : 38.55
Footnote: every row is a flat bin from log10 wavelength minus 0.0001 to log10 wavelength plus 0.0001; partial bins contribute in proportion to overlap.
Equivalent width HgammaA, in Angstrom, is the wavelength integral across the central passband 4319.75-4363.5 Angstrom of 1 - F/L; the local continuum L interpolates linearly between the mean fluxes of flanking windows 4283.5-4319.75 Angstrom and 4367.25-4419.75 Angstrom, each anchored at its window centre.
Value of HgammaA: 2.28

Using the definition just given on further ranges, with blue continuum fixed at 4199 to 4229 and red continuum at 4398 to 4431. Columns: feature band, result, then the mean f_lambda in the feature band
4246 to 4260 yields 0.6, 33.2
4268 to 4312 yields 3.3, 32.4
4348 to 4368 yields 1.5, 33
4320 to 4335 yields 1.4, 32.1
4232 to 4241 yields -0.1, 34.9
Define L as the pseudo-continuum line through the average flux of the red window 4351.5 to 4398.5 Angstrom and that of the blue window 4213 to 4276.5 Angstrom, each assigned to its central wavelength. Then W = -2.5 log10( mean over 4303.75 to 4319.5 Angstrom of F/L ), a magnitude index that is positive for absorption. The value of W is 0.066 mag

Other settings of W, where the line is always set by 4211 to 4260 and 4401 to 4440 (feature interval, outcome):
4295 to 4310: 0.11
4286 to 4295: 0.04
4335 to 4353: 0.14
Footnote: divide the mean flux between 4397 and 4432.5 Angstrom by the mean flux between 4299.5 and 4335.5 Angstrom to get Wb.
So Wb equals 1.1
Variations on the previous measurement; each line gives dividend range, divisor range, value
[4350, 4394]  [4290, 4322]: 1.07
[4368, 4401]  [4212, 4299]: 1.01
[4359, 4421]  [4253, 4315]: 1.09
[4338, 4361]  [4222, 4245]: 0.90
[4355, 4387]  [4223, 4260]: 1.04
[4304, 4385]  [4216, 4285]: 0.97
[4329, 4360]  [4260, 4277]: 0.93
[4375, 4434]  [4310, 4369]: 1.06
